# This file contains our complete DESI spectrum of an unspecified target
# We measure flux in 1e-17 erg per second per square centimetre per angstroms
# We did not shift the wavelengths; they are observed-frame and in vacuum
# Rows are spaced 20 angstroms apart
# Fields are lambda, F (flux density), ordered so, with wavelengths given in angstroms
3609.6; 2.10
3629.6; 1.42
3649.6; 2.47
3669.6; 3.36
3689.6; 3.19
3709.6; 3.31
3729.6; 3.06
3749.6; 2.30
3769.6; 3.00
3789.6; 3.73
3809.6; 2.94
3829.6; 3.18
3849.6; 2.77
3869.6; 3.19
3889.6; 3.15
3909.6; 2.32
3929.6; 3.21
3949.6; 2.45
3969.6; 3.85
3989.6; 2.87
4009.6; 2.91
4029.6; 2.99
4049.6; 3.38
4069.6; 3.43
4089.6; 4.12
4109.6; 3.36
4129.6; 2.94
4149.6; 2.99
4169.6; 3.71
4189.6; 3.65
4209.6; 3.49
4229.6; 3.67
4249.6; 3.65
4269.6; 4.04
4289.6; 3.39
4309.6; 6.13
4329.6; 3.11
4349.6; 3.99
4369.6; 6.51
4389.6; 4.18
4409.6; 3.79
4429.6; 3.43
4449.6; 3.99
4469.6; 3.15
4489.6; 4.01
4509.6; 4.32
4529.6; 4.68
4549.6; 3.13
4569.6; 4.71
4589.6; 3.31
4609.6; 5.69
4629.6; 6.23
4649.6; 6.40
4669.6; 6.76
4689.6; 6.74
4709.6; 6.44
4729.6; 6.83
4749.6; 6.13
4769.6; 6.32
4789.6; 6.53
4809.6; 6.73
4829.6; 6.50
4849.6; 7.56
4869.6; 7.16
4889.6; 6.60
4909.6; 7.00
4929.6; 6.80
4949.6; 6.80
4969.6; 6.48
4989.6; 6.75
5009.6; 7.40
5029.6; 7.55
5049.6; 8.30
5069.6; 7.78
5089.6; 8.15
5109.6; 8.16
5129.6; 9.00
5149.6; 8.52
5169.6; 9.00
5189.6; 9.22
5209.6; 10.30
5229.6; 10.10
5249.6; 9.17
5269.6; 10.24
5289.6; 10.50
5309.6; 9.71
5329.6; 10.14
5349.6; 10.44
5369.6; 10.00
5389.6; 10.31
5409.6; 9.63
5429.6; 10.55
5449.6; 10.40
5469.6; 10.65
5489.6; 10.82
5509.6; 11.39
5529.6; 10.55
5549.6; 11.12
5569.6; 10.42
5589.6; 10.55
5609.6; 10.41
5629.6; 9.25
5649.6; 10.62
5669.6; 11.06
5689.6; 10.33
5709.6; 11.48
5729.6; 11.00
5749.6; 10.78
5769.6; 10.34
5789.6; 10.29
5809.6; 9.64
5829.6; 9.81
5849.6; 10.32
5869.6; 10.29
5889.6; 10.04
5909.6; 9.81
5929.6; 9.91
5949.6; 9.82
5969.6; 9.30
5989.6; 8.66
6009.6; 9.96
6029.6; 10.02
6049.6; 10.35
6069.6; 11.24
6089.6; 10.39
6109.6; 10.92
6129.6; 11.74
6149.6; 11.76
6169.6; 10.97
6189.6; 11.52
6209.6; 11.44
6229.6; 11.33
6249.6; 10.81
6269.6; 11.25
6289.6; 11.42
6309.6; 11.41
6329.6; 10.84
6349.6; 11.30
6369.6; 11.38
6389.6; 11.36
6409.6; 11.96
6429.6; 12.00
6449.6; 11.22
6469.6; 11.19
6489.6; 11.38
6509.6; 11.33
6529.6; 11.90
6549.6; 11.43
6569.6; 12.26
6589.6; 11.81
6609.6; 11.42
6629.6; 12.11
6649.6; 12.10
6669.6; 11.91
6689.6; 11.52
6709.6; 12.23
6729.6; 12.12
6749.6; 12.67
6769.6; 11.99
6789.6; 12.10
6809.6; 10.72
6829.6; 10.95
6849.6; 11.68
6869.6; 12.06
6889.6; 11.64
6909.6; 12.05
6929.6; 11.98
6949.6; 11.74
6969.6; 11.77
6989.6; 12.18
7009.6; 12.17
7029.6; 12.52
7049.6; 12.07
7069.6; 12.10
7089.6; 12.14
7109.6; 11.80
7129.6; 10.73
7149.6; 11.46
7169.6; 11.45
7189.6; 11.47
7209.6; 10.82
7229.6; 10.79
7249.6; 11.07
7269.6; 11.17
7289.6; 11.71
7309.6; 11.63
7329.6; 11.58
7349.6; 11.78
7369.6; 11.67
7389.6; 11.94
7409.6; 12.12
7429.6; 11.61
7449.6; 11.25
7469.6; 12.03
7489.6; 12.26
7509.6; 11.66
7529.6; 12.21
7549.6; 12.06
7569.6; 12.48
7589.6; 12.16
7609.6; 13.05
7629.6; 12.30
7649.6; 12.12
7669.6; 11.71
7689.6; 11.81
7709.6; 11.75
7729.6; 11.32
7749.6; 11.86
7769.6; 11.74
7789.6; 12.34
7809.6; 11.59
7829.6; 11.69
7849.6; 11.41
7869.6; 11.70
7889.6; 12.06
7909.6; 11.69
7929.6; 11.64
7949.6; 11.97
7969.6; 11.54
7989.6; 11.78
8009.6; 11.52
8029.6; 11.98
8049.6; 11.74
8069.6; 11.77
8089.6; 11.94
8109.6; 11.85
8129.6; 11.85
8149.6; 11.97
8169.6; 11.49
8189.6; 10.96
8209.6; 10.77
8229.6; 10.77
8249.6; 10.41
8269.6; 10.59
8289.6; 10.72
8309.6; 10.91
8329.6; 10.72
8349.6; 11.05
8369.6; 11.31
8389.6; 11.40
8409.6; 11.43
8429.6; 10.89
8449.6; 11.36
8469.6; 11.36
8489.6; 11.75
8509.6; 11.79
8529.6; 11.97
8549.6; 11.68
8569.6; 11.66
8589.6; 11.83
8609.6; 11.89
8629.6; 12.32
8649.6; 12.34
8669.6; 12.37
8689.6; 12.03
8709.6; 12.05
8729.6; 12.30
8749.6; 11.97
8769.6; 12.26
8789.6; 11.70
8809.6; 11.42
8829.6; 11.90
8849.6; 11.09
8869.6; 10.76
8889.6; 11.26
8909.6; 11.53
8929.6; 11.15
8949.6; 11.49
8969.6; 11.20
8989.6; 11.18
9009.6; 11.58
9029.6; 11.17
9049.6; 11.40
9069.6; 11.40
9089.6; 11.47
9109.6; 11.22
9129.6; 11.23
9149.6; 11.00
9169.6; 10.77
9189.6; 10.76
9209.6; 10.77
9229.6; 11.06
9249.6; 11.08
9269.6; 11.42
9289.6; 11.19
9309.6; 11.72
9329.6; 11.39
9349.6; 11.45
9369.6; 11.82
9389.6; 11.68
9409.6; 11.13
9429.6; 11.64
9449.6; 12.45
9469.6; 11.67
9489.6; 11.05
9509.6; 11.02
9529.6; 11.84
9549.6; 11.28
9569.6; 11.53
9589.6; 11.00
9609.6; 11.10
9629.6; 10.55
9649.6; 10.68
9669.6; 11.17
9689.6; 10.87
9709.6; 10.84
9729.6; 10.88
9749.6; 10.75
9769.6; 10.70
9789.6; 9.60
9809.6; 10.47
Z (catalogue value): 0.16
